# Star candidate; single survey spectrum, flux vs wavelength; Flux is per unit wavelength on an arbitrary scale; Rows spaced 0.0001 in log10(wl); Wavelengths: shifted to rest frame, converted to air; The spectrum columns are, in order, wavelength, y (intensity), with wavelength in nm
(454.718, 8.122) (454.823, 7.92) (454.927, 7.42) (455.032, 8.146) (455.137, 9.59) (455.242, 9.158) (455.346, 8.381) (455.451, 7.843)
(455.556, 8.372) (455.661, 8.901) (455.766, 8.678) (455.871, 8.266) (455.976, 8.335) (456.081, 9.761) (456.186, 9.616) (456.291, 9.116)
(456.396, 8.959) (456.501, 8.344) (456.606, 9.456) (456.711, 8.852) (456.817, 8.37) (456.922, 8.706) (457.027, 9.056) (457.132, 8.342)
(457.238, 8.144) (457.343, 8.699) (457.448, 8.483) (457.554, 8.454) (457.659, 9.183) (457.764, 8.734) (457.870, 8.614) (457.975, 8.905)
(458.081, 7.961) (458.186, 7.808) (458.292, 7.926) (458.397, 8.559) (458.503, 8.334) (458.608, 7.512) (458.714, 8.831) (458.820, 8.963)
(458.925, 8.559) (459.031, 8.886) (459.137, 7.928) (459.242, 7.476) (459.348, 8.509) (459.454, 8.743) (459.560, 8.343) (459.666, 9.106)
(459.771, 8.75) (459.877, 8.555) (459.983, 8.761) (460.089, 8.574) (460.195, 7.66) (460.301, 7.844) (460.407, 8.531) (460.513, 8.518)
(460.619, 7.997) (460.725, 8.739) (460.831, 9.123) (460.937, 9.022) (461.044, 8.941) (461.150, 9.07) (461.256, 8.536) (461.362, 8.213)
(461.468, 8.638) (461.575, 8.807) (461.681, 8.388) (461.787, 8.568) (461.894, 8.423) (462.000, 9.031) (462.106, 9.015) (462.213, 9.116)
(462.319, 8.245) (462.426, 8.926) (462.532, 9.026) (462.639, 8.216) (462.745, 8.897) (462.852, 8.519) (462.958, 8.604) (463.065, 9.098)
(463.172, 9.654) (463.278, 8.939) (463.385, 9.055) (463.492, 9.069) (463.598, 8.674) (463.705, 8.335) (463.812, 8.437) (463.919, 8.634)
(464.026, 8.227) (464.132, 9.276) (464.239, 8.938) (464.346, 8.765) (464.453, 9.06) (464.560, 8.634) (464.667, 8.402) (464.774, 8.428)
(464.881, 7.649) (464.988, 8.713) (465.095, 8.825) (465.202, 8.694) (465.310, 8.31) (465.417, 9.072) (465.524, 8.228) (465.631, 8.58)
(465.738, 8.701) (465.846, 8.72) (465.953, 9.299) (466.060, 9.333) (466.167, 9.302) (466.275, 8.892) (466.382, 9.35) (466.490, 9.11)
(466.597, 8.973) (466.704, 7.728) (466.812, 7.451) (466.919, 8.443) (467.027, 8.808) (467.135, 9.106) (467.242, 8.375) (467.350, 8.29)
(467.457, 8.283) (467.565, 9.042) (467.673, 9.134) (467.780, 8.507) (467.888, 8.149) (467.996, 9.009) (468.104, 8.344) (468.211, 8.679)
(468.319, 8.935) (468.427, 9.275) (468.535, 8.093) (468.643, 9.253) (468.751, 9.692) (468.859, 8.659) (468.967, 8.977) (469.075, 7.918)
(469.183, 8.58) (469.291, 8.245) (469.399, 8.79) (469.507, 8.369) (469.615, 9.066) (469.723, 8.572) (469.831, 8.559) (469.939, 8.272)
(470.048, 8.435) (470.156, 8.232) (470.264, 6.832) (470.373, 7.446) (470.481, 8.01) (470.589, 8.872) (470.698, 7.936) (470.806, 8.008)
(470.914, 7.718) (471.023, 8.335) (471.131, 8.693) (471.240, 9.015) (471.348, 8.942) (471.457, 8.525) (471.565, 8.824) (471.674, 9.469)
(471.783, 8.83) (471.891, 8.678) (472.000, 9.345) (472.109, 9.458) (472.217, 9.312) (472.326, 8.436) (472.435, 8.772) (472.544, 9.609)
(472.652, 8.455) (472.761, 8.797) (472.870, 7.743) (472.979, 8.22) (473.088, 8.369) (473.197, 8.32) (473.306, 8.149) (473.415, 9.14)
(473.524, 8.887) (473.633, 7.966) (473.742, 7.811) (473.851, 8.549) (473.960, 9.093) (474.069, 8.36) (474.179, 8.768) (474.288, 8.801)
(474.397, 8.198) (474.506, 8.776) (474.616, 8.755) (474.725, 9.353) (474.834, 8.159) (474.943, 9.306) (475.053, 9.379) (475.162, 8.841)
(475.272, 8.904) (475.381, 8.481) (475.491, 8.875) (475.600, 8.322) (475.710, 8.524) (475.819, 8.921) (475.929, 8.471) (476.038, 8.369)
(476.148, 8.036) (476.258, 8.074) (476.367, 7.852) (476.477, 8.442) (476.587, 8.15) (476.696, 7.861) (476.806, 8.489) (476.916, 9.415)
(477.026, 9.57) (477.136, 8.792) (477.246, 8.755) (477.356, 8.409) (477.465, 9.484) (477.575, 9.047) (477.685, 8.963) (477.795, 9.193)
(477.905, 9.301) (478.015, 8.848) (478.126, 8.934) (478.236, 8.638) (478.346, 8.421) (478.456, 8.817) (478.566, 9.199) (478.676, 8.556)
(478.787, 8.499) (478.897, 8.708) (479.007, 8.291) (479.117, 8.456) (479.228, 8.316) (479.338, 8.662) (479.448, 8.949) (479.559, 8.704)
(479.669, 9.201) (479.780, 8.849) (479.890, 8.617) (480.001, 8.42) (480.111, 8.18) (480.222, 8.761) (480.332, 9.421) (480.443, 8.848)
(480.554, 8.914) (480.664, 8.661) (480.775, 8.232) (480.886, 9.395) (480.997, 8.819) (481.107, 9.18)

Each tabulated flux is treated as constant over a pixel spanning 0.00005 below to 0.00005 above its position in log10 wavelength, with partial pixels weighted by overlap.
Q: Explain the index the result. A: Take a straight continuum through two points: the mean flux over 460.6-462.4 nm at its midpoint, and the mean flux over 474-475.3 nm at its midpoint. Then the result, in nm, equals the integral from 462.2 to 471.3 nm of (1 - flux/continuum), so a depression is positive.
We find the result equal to 0.13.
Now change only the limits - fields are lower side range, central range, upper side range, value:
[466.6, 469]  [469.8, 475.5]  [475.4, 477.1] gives -0.02 nm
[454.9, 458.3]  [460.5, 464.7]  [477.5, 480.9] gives -0.04 nm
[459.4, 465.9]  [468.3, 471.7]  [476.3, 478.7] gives 0.08 nm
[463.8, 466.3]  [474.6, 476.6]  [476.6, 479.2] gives 0.04 nm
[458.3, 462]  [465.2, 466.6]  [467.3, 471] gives -0.07 nm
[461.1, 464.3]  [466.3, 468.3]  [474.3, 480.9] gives 0.03 nm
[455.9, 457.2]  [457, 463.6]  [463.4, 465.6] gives 0.12 nm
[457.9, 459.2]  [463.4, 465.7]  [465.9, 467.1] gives 0.02 nm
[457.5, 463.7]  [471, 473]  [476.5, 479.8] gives -0.03 nm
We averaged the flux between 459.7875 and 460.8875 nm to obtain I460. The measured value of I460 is 8.44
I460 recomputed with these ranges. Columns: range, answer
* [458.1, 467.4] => 8.62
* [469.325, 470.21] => 8.53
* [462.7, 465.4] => 8.72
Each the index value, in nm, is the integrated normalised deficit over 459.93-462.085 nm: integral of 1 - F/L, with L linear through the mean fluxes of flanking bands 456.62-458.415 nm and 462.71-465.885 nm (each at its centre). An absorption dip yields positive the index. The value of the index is 0.01 nm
